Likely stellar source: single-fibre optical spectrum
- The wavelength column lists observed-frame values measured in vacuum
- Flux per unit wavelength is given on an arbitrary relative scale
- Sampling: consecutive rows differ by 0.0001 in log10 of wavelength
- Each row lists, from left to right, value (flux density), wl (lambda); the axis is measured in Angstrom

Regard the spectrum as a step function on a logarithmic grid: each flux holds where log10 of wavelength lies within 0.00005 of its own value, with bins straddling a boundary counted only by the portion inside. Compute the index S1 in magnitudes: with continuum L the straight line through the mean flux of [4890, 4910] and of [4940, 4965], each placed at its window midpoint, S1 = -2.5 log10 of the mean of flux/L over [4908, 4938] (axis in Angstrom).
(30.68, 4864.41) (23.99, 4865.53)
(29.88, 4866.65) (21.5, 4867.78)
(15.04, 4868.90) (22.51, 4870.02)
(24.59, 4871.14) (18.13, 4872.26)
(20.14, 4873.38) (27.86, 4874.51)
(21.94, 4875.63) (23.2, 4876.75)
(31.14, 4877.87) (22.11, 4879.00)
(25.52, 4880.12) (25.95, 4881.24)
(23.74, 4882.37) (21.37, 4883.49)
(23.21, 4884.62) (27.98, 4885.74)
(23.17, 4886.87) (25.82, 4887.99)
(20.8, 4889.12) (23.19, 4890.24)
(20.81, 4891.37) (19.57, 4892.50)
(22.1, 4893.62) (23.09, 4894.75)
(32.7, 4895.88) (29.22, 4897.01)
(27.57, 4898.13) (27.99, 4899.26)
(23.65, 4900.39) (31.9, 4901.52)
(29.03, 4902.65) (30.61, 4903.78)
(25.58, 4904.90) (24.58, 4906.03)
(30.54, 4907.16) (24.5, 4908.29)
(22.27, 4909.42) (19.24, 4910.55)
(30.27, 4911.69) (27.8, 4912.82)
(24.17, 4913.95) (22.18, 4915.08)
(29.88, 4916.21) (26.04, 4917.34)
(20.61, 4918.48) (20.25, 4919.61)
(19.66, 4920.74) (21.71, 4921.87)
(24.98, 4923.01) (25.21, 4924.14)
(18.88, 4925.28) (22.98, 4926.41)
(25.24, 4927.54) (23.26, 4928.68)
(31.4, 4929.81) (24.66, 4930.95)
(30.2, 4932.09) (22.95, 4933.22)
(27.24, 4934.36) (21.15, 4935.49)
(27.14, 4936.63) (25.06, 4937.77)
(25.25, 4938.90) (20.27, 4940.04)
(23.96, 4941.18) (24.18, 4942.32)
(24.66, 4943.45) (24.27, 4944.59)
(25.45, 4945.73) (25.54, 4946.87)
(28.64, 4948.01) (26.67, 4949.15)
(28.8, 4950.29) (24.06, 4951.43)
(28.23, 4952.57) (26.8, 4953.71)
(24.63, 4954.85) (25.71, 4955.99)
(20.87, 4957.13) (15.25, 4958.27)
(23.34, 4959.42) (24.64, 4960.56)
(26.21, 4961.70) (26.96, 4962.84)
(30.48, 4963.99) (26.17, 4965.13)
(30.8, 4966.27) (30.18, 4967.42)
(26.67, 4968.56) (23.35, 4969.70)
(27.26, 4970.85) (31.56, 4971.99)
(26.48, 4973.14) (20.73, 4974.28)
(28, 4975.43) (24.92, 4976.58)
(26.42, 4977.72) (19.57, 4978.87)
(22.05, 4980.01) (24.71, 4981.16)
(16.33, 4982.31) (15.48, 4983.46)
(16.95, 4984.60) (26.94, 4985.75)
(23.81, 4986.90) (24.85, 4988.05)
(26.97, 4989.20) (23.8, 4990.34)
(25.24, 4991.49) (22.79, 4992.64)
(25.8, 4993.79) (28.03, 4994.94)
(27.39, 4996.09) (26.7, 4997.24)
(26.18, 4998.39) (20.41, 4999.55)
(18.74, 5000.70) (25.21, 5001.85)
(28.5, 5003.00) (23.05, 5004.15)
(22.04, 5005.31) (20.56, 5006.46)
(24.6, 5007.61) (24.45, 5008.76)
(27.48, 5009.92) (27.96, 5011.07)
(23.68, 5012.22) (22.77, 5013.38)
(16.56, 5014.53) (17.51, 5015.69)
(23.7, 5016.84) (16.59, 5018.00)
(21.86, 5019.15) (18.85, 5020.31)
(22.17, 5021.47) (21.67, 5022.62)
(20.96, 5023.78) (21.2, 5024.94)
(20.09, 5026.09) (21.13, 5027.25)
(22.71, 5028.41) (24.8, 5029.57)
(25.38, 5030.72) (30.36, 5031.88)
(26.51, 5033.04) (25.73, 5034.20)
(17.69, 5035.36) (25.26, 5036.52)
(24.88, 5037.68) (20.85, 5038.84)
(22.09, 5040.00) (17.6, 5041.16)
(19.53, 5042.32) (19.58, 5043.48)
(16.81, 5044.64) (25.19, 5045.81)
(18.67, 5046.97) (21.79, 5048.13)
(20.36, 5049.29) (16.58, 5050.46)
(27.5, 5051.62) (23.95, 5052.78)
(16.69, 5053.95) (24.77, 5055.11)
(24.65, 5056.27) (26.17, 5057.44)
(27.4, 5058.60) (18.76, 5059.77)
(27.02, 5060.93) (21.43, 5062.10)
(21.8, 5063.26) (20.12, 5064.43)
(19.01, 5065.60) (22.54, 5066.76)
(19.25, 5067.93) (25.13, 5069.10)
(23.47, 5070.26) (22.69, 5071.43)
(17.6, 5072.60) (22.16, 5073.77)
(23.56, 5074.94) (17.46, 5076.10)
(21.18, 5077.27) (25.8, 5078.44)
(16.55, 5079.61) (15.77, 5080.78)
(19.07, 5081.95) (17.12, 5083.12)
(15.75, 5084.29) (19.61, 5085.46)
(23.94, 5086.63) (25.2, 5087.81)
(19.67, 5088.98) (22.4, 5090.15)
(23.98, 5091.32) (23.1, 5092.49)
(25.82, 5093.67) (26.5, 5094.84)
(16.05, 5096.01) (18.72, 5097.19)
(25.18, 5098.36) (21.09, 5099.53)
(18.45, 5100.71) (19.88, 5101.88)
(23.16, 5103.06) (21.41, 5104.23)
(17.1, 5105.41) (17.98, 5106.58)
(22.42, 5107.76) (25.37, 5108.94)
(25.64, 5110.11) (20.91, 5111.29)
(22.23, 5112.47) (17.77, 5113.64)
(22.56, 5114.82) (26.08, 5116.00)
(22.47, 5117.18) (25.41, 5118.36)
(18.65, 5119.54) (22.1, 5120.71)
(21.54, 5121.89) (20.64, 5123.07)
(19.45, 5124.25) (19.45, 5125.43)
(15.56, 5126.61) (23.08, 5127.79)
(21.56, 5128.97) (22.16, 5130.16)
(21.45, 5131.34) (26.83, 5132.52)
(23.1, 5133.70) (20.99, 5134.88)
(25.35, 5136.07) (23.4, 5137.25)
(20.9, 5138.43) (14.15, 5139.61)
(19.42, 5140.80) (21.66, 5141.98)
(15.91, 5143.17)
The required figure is 0.05 mag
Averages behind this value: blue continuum 26.1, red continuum 25.1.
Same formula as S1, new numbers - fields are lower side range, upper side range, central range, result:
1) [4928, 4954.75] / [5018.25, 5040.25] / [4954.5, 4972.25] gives -0.04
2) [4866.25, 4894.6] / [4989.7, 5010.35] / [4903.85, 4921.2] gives -0.05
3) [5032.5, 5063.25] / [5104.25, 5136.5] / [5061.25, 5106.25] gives 0.05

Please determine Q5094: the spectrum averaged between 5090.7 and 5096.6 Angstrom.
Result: 23.1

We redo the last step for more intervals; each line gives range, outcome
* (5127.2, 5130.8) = 22.2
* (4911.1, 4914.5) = 27.3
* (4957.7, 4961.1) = 21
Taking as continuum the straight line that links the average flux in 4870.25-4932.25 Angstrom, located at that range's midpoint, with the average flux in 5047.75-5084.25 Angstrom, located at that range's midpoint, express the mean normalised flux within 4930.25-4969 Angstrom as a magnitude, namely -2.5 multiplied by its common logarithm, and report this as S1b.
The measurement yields -0.08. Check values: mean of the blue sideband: 24.8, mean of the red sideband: 21.4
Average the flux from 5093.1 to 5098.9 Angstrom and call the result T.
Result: 22.4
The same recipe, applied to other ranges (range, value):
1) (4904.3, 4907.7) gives 27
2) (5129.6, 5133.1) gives 23.5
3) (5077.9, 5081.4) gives 19.3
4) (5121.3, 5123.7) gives 21.1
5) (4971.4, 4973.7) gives 29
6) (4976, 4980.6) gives 23.3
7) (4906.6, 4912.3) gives 25.3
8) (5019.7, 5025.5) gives 20.9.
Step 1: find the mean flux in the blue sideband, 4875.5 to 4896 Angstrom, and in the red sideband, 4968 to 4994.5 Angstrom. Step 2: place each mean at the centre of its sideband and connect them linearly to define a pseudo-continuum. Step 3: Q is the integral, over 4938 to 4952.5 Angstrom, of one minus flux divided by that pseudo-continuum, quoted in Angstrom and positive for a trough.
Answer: -0.8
